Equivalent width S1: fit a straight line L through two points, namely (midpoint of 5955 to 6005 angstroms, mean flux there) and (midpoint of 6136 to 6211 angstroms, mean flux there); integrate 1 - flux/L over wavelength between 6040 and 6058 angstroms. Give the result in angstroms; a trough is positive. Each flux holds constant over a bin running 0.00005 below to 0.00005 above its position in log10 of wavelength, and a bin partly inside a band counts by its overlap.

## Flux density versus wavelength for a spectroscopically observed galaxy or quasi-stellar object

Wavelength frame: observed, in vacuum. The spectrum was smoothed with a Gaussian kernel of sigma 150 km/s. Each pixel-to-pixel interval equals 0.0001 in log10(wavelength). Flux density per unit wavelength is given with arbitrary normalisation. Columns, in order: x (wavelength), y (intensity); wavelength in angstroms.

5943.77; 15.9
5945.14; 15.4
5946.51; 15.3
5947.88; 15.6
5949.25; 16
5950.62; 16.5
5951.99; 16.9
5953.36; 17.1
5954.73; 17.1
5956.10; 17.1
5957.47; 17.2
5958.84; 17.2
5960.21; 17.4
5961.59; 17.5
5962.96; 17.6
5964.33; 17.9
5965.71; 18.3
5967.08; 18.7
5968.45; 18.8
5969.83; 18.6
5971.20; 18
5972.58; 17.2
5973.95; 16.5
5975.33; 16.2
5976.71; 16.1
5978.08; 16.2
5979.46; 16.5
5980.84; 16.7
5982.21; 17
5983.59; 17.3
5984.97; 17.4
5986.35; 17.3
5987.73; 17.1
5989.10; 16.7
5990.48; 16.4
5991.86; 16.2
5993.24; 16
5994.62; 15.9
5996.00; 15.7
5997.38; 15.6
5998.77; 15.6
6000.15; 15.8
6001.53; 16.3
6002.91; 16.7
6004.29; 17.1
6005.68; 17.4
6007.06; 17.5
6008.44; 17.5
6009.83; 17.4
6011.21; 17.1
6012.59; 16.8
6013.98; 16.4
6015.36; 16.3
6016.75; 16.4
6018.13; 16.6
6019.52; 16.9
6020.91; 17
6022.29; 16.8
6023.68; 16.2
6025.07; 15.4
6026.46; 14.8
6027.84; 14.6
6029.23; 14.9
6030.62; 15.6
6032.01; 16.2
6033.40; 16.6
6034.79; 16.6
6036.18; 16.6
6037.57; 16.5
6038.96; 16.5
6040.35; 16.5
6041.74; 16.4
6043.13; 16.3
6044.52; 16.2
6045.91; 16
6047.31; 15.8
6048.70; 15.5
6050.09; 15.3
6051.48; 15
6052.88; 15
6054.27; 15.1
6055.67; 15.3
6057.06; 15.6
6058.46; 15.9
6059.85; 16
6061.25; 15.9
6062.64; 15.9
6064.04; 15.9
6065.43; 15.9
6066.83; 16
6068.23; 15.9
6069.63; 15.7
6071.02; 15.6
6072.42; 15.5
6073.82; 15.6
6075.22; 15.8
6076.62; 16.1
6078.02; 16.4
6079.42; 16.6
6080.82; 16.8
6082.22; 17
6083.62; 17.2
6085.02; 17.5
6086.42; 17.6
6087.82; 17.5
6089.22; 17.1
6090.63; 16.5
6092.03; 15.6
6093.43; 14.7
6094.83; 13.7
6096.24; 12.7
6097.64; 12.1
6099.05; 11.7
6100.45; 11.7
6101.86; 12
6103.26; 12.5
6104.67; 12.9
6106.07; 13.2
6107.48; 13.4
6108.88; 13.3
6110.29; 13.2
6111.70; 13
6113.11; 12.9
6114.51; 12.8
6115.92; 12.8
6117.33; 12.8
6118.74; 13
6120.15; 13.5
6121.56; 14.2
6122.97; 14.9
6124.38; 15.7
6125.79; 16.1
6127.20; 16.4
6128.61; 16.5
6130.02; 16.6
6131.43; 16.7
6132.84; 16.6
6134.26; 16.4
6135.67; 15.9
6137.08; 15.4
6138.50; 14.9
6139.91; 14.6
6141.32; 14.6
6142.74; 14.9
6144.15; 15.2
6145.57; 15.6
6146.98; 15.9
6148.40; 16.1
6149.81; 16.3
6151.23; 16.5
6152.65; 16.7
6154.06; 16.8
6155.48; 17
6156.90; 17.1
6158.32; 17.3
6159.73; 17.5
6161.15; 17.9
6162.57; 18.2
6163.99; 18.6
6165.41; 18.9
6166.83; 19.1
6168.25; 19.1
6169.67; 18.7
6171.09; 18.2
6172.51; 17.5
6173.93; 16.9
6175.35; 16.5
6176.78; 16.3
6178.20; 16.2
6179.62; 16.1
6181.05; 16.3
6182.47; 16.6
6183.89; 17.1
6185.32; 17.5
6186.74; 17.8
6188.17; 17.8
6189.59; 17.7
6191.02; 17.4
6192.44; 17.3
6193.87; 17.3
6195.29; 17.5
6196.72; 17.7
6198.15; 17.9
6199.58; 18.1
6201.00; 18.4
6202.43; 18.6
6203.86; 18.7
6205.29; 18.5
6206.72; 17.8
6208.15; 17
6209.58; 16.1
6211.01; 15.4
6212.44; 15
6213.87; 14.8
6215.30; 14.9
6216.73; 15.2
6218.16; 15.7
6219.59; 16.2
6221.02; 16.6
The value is 1.4 angstroms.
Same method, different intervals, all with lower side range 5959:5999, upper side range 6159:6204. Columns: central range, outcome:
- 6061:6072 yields 0.9 angstroms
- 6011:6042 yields 1.7 angstroms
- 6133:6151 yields 2.0 angstroms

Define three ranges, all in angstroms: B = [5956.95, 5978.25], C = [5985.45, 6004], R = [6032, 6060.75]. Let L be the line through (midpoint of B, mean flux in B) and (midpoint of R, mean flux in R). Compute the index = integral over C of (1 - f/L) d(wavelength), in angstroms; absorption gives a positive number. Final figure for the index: 0.7 angstroms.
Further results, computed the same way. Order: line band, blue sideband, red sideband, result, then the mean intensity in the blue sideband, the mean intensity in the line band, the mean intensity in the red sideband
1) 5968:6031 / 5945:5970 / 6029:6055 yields -0.02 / 17.2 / 16.6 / 15.9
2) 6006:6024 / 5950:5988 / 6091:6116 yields -1.17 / 17.3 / 16.9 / 13.1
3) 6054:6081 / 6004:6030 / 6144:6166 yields 1.29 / 16.5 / 15.9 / 17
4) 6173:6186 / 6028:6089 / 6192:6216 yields 0.24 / 16.1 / 16.6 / 17.1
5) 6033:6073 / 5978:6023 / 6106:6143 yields -0.24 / 16.7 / 15.9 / 14.6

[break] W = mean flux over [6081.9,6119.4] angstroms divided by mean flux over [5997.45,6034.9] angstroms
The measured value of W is 0.9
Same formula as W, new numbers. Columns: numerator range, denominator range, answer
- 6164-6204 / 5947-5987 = 1.03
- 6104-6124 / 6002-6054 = 0.82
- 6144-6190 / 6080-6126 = 1.21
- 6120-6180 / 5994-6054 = 1.02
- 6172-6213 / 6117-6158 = 1.10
